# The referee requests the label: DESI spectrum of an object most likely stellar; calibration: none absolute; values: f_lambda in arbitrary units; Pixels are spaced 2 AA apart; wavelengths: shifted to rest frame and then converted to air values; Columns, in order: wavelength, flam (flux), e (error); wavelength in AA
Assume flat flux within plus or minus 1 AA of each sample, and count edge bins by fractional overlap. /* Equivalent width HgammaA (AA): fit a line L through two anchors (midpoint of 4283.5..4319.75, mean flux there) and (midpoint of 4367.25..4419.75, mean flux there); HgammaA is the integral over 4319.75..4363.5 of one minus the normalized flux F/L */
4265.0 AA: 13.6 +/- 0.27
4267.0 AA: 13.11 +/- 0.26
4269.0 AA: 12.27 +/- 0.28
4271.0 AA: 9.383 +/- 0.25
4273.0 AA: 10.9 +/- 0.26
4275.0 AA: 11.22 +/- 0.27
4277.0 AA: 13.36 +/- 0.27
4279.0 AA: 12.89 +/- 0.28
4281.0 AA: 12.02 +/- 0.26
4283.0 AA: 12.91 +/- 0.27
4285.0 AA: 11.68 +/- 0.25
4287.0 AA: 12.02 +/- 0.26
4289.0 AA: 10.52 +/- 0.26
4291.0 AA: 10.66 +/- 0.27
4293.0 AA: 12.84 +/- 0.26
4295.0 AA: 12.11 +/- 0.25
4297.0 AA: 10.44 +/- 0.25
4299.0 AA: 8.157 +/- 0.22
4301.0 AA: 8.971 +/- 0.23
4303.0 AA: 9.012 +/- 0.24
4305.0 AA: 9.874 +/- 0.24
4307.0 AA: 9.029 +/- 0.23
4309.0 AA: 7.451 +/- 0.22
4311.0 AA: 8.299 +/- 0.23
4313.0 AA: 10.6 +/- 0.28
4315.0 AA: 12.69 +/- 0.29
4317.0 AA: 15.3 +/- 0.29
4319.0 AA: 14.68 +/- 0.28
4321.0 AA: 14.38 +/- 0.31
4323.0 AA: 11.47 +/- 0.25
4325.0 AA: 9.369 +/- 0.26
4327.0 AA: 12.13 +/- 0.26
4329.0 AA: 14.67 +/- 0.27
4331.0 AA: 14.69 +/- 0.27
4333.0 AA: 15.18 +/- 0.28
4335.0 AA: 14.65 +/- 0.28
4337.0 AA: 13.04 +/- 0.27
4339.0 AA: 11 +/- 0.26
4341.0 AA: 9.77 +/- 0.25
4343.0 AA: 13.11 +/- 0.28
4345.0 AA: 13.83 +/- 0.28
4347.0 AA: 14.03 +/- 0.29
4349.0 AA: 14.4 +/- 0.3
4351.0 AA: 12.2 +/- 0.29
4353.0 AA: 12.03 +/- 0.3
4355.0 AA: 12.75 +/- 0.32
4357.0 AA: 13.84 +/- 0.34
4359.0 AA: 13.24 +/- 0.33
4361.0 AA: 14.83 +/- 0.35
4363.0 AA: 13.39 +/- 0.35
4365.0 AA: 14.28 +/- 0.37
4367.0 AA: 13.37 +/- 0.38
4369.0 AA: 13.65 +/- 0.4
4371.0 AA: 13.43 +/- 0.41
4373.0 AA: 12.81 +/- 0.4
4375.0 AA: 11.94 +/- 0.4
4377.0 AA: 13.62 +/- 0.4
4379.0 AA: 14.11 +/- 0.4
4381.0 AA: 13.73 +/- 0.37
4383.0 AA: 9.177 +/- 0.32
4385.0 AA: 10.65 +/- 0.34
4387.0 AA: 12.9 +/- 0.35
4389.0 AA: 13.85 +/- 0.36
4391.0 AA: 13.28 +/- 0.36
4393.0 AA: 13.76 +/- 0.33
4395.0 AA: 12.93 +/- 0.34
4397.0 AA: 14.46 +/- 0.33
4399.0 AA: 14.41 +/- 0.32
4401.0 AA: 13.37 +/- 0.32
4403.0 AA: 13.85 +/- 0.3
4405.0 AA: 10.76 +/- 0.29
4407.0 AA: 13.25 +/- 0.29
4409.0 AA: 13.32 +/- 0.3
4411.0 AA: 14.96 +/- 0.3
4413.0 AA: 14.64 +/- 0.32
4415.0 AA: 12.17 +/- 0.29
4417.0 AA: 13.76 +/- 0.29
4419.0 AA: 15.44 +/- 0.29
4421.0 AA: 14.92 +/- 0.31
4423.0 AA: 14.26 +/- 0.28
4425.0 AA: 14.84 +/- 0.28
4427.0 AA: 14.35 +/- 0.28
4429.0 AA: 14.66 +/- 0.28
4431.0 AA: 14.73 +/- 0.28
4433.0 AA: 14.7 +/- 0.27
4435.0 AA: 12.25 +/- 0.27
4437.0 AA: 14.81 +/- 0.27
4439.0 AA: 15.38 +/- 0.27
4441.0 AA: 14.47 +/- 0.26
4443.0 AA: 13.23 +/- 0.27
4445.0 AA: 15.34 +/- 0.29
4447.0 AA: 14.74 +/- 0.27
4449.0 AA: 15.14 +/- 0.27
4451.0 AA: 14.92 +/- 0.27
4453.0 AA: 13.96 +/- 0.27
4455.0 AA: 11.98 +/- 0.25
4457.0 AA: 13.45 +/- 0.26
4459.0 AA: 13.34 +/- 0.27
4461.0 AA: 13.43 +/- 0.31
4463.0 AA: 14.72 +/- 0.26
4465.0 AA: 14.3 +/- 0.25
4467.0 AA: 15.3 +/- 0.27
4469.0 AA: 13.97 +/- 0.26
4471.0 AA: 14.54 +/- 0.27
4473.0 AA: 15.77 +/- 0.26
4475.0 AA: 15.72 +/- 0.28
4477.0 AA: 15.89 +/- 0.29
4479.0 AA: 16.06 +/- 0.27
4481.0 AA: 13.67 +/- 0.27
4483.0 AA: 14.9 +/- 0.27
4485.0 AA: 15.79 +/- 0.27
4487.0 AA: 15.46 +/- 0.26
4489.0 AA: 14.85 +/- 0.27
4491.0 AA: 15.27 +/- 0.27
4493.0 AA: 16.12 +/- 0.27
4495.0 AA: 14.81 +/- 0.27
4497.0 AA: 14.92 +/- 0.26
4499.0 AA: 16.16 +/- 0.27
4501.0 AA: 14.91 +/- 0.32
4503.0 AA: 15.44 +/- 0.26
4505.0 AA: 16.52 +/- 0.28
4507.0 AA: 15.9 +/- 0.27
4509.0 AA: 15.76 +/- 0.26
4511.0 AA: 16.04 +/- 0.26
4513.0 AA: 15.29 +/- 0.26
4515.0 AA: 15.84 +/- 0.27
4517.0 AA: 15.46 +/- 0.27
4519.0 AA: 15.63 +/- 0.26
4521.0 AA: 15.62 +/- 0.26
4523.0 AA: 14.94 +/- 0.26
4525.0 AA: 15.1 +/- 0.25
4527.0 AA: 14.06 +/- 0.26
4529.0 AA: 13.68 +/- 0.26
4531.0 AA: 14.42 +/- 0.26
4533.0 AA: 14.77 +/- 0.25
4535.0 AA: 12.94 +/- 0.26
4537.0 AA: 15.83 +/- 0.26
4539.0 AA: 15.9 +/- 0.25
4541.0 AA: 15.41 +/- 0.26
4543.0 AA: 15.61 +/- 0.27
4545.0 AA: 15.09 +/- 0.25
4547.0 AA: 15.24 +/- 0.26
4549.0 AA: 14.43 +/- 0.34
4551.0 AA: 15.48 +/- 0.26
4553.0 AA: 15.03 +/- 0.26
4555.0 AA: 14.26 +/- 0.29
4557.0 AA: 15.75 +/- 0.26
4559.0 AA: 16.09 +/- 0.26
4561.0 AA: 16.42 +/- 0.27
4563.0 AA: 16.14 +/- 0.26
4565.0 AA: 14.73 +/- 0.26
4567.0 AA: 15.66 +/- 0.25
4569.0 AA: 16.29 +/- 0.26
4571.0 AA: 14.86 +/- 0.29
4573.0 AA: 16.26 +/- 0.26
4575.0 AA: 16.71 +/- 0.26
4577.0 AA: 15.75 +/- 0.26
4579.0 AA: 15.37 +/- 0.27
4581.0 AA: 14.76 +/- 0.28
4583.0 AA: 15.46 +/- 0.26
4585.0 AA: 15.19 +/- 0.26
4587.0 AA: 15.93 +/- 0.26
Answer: -4.59 AA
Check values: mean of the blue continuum 10.8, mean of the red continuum 13.2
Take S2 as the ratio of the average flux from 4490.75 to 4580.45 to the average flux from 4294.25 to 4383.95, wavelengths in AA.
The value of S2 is 1.25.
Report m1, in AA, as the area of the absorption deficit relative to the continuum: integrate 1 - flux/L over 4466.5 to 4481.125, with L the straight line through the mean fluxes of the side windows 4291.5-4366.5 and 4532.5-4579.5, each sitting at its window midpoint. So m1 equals -1.0 AA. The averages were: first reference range 12.2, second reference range 15.4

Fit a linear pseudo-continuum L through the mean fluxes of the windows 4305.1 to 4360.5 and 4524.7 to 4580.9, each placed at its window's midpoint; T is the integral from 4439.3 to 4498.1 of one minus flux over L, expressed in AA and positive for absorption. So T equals -2.1 AA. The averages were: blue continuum 12.5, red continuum 15.3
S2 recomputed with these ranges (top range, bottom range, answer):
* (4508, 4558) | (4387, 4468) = 1.08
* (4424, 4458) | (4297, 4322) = 1.34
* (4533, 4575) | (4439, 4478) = 1.06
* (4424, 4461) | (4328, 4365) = 1.06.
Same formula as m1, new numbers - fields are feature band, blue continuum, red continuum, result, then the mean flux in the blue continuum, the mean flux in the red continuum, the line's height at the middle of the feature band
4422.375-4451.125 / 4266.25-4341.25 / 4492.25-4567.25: -1.5 AA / 11.7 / 15.3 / 13.8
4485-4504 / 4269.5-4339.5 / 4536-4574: -1.0 AA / 11.7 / 15.5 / 14.6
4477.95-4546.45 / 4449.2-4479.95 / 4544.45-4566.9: -1.4 AA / 14.5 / 15.4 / 14.9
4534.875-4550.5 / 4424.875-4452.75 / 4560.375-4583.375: 0.3 AA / 14.5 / 15.7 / 15.4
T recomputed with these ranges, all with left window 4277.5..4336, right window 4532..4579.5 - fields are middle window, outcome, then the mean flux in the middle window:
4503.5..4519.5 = -1.13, 15.8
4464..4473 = -0.35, 14.7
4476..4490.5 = -0.91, 15.2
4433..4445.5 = -0.51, 14.2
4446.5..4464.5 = -0.05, 14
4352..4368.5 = -1.29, 13.5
